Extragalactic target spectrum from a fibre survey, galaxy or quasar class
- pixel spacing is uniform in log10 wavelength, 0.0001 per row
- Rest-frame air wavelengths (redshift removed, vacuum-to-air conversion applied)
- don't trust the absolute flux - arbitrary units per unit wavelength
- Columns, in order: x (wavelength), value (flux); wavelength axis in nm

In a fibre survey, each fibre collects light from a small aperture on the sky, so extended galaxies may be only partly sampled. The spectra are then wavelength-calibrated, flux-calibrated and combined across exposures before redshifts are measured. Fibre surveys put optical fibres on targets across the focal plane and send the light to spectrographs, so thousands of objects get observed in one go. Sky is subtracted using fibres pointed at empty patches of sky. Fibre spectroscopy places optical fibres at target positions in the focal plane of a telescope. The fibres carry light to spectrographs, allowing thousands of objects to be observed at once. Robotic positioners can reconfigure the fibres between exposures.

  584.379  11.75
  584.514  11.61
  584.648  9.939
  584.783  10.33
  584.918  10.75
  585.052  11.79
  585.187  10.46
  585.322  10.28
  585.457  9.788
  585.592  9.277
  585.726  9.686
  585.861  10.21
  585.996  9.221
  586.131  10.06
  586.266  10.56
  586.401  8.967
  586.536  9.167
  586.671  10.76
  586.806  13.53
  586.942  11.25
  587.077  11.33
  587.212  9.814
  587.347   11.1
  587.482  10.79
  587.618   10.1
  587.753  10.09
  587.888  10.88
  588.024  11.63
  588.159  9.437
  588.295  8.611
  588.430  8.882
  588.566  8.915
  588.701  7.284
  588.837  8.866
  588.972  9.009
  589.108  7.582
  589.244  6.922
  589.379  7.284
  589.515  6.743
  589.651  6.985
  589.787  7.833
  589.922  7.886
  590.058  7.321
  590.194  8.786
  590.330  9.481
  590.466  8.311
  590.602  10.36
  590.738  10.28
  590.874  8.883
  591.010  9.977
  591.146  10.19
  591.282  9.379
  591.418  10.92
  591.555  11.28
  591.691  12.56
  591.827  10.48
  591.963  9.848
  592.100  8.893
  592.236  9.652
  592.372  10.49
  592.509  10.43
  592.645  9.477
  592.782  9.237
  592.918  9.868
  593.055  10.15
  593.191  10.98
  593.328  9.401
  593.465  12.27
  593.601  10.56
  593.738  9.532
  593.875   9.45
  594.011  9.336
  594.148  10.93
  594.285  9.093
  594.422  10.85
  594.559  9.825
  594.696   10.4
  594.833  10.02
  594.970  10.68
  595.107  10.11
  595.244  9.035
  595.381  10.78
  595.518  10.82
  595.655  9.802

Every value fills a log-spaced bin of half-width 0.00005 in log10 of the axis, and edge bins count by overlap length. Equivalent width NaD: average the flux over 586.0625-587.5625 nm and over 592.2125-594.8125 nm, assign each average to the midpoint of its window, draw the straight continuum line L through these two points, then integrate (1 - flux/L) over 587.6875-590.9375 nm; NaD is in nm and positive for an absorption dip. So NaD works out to 0.55 nm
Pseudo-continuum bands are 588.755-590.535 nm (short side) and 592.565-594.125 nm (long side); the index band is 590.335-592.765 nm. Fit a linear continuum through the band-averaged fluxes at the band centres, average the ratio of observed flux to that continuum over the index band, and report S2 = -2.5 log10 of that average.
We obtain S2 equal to -0.12 mag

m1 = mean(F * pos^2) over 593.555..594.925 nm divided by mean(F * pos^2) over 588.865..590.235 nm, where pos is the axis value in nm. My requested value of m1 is 1.3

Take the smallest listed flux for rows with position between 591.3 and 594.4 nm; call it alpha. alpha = 8.893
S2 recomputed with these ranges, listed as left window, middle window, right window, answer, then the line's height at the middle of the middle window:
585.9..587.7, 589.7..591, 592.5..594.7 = 0.166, 10.3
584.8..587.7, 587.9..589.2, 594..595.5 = 0.157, 10.3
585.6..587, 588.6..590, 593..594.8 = 0.316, 10.3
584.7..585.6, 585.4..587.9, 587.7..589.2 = -0.055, 9.85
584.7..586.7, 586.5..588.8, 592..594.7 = -0.015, 10.1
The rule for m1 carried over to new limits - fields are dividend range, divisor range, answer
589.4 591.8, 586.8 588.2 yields 0.86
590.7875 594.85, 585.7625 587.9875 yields 0.99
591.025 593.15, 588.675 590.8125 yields 1.25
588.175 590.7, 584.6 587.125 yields 0.80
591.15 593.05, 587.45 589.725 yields 1.17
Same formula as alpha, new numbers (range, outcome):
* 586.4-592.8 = 6.743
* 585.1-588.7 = 8.611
